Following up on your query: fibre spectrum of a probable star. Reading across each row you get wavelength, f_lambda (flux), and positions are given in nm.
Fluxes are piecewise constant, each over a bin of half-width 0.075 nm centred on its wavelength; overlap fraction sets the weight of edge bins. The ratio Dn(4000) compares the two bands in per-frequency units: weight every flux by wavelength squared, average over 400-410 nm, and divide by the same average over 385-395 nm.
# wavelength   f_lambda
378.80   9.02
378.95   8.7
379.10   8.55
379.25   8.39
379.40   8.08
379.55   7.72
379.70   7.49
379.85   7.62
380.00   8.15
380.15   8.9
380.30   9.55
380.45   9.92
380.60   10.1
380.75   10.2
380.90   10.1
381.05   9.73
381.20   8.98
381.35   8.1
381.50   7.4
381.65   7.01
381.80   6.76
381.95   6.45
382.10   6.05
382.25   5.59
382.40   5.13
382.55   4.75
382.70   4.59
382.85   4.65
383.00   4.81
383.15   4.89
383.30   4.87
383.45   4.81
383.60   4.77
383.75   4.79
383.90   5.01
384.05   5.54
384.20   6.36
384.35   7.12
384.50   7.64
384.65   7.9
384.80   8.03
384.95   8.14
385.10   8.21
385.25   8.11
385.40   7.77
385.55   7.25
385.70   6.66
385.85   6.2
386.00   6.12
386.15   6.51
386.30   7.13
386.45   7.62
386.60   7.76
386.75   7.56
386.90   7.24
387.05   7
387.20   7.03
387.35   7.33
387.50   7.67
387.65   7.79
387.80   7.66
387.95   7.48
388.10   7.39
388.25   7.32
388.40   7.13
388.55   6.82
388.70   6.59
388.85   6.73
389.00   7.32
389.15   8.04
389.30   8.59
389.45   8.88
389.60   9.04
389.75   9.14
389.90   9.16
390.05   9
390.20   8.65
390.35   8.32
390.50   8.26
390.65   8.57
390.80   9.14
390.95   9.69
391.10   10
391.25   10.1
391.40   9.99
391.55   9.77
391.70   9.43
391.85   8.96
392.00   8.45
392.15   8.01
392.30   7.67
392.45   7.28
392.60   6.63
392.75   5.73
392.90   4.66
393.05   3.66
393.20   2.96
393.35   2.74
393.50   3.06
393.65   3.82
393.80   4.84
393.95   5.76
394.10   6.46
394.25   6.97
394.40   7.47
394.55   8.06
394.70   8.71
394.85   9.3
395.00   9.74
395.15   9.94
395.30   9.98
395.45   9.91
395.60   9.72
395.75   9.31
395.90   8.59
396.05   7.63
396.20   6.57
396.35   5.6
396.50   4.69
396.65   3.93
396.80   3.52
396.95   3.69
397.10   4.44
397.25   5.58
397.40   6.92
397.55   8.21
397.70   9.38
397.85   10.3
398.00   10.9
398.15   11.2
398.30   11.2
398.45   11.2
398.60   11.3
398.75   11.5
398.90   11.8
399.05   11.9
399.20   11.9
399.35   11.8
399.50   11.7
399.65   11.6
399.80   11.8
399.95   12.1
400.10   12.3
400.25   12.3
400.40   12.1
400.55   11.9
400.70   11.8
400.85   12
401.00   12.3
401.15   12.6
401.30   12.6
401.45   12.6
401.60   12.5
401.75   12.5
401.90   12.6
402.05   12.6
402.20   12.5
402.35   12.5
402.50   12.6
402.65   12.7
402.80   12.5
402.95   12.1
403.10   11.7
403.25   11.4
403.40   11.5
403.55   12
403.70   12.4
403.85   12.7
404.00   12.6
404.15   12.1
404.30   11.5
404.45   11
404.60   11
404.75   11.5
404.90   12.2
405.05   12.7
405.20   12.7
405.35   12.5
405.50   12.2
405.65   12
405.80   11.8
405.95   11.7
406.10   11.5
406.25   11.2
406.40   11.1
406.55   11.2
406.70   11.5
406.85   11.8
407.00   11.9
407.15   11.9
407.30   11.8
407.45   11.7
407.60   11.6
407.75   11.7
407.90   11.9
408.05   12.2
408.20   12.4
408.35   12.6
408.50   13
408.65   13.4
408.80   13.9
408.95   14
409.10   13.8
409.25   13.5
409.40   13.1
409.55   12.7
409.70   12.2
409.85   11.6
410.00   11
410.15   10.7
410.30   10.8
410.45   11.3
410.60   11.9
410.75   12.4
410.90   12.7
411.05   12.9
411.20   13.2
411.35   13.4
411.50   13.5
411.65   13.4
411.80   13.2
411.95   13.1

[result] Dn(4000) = 1.8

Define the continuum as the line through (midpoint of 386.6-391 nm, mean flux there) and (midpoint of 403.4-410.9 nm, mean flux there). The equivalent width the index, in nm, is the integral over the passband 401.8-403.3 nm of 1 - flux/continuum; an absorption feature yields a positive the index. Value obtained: -0.18 nm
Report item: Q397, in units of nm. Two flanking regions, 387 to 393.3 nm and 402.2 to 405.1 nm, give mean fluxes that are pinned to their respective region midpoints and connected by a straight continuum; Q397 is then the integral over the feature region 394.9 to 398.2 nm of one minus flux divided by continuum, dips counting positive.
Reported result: 0.706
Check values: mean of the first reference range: 7.82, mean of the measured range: 7.7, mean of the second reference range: 12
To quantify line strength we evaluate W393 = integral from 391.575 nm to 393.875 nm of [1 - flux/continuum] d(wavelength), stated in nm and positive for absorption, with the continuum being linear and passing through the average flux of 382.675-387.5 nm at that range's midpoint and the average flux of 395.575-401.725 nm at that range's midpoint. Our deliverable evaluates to 0.67 nm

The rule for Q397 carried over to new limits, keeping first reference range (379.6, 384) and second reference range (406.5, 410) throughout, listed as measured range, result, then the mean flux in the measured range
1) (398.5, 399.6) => -0.13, 11.7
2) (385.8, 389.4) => 0.38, 7.27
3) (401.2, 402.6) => -0.19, 12.6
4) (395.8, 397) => 0.52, 5.64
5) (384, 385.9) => 0.06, 7.34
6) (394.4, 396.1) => 0.10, 9.12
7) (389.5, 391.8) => -0.12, 9.21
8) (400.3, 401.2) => -0.11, 12.1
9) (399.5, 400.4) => -0.11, 12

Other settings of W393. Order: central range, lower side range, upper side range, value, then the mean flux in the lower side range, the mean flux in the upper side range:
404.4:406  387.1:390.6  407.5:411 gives -0.07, 7.88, 12.4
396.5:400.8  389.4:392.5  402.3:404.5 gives 0.43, 8.94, 12.1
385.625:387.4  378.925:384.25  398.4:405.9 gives 0.27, 7.06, 12.1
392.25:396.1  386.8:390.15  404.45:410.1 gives 0.93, 7.75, 12.2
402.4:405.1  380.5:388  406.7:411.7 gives -0.19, 6.94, 12.4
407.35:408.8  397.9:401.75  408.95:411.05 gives -0.02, 11.9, 12.2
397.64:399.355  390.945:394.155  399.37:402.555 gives -0.09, 6.74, 12.3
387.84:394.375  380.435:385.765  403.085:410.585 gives 0.87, 6.86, 12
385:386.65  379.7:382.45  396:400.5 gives 0.24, 8.11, 9.33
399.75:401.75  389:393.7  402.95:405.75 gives -0.27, 7.67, 12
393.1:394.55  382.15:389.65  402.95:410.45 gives 0.62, 6.78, 12.1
